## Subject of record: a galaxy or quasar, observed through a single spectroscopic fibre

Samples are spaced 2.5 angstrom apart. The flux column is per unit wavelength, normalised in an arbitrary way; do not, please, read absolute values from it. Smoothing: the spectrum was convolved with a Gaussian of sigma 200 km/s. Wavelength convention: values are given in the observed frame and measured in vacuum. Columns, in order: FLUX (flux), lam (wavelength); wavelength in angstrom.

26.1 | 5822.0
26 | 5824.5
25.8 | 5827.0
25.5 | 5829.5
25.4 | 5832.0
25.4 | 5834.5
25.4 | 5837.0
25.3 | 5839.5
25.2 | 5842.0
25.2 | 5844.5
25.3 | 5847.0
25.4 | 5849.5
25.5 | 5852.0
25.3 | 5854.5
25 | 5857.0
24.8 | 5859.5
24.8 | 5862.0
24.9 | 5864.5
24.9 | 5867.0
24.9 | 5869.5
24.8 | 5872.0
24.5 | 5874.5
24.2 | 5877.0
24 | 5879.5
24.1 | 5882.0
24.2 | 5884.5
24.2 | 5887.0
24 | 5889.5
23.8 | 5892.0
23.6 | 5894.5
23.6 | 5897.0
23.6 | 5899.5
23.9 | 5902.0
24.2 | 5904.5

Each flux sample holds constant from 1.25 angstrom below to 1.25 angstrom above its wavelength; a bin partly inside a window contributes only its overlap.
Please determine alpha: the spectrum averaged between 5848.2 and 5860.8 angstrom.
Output 25.2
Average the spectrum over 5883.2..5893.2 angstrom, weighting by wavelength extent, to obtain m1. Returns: 24.1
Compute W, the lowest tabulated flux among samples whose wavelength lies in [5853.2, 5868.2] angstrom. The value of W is 24.8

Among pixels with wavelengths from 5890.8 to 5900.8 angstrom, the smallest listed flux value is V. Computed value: 23.6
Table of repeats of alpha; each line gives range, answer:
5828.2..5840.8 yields 25.4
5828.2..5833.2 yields 25.5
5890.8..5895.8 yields 23.7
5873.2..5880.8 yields 24.2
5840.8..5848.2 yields 25.2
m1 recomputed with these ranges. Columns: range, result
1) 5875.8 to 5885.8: 24.1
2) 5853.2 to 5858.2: 25.2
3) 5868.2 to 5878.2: 24.6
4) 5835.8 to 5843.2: 25.3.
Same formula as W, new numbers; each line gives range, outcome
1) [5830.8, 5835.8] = 25.4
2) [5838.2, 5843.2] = 25.2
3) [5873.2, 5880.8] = 24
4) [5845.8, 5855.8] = 25.3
